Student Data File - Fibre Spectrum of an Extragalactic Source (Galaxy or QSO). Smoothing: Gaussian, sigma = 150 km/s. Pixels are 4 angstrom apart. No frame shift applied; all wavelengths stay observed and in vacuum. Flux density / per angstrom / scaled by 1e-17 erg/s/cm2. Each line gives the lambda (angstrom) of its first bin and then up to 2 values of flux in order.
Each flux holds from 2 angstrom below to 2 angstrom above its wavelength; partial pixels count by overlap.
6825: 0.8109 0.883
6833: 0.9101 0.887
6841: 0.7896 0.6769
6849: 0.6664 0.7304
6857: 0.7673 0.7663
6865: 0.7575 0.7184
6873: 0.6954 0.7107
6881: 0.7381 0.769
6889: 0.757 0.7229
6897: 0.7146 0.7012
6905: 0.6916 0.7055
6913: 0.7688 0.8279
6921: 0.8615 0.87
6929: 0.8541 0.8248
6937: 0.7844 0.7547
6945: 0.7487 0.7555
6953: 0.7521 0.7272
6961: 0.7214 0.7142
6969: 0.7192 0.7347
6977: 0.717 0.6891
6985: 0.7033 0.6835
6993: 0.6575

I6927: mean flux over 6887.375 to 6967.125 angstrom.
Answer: 0.763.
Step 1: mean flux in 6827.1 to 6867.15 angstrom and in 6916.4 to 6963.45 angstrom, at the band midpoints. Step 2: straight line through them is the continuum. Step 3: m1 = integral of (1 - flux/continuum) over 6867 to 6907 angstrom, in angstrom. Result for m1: 3.2 angstrom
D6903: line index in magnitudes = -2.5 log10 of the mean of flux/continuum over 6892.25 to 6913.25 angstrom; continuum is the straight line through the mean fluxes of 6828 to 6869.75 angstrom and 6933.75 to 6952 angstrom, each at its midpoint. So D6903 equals 0.084 mag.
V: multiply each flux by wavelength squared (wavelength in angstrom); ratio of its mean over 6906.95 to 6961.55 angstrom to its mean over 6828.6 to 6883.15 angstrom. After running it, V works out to 1.05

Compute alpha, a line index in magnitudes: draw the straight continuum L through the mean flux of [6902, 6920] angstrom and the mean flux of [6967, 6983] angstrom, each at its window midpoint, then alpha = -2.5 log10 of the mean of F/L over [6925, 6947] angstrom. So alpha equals -0.09 mag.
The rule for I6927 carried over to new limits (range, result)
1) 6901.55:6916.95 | 0.733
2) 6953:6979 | 0.725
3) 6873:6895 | 0.736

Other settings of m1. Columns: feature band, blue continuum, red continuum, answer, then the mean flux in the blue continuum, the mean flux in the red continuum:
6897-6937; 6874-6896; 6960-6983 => -3.1 angstrom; 0.736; 0.716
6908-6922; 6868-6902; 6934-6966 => -1.1 angstrom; 0.726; 0.748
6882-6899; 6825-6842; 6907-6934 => 1.9 angstrom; 0.865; 0.816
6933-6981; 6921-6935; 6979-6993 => 1.7 angstrom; 0.851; 0.687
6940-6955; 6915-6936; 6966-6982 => 0.6 angstrom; 0.845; 0.717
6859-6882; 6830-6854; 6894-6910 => 0.5 angstrom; 0.783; 0.704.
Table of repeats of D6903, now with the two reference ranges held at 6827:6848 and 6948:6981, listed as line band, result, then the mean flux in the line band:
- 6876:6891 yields 0.06 mag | 0.746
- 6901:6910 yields 0.11 mag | 0.698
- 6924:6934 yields -0.13 mag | 0.85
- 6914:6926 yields -0.11 mag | 0.845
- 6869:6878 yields 0.13 mag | 0.706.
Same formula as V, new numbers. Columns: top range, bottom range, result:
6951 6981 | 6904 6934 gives 0.91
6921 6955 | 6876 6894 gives 1.09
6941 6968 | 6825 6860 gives 0.96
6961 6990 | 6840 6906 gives 1.01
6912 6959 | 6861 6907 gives 1.11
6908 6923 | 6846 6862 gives 1.12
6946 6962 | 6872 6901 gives 1.04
